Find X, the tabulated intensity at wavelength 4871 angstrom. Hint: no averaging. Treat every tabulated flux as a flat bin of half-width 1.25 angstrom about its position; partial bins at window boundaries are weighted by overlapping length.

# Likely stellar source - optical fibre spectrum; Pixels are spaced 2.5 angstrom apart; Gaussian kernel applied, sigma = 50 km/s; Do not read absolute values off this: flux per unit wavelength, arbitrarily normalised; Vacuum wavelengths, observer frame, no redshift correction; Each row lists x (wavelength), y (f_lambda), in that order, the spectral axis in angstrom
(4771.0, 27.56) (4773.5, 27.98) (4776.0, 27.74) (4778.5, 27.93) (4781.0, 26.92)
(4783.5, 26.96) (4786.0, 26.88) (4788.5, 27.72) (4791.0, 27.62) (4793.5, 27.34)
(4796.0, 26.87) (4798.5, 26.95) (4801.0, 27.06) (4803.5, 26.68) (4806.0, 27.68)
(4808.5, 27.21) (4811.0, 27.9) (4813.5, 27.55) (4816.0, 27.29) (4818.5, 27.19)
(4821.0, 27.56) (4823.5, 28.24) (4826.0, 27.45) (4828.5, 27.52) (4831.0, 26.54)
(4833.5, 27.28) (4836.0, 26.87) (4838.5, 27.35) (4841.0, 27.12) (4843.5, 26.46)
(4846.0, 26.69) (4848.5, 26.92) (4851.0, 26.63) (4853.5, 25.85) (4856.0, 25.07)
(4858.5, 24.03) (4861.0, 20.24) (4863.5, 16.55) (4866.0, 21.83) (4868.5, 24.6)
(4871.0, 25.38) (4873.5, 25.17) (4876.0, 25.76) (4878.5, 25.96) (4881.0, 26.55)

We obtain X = 25.38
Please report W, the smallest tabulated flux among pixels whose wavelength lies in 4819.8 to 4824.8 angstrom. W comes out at 27.56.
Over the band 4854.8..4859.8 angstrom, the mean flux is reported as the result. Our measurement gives 24.5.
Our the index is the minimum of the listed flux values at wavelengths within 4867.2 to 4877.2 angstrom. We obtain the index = 24.6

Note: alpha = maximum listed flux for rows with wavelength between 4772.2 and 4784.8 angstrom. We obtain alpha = 27.98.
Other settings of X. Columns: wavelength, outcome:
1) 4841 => 27.12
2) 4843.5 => 26.46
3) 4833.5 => 27.28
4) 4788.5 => 27.72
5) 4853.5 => 25.85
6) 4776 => 27.74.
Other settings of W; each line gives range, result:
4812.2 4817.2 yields 27.29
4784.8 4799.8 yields 26.87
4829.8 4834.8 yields 26.54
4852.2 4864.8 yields 16.55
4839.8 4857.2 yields 25.07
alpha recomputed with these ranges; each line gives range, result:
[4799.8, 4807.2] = 27.68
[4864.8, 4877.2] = 25.76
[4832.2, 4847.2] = 27.35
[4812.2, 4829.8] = 28.24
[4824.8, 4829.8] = 27.52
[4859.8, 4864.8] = 20.24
